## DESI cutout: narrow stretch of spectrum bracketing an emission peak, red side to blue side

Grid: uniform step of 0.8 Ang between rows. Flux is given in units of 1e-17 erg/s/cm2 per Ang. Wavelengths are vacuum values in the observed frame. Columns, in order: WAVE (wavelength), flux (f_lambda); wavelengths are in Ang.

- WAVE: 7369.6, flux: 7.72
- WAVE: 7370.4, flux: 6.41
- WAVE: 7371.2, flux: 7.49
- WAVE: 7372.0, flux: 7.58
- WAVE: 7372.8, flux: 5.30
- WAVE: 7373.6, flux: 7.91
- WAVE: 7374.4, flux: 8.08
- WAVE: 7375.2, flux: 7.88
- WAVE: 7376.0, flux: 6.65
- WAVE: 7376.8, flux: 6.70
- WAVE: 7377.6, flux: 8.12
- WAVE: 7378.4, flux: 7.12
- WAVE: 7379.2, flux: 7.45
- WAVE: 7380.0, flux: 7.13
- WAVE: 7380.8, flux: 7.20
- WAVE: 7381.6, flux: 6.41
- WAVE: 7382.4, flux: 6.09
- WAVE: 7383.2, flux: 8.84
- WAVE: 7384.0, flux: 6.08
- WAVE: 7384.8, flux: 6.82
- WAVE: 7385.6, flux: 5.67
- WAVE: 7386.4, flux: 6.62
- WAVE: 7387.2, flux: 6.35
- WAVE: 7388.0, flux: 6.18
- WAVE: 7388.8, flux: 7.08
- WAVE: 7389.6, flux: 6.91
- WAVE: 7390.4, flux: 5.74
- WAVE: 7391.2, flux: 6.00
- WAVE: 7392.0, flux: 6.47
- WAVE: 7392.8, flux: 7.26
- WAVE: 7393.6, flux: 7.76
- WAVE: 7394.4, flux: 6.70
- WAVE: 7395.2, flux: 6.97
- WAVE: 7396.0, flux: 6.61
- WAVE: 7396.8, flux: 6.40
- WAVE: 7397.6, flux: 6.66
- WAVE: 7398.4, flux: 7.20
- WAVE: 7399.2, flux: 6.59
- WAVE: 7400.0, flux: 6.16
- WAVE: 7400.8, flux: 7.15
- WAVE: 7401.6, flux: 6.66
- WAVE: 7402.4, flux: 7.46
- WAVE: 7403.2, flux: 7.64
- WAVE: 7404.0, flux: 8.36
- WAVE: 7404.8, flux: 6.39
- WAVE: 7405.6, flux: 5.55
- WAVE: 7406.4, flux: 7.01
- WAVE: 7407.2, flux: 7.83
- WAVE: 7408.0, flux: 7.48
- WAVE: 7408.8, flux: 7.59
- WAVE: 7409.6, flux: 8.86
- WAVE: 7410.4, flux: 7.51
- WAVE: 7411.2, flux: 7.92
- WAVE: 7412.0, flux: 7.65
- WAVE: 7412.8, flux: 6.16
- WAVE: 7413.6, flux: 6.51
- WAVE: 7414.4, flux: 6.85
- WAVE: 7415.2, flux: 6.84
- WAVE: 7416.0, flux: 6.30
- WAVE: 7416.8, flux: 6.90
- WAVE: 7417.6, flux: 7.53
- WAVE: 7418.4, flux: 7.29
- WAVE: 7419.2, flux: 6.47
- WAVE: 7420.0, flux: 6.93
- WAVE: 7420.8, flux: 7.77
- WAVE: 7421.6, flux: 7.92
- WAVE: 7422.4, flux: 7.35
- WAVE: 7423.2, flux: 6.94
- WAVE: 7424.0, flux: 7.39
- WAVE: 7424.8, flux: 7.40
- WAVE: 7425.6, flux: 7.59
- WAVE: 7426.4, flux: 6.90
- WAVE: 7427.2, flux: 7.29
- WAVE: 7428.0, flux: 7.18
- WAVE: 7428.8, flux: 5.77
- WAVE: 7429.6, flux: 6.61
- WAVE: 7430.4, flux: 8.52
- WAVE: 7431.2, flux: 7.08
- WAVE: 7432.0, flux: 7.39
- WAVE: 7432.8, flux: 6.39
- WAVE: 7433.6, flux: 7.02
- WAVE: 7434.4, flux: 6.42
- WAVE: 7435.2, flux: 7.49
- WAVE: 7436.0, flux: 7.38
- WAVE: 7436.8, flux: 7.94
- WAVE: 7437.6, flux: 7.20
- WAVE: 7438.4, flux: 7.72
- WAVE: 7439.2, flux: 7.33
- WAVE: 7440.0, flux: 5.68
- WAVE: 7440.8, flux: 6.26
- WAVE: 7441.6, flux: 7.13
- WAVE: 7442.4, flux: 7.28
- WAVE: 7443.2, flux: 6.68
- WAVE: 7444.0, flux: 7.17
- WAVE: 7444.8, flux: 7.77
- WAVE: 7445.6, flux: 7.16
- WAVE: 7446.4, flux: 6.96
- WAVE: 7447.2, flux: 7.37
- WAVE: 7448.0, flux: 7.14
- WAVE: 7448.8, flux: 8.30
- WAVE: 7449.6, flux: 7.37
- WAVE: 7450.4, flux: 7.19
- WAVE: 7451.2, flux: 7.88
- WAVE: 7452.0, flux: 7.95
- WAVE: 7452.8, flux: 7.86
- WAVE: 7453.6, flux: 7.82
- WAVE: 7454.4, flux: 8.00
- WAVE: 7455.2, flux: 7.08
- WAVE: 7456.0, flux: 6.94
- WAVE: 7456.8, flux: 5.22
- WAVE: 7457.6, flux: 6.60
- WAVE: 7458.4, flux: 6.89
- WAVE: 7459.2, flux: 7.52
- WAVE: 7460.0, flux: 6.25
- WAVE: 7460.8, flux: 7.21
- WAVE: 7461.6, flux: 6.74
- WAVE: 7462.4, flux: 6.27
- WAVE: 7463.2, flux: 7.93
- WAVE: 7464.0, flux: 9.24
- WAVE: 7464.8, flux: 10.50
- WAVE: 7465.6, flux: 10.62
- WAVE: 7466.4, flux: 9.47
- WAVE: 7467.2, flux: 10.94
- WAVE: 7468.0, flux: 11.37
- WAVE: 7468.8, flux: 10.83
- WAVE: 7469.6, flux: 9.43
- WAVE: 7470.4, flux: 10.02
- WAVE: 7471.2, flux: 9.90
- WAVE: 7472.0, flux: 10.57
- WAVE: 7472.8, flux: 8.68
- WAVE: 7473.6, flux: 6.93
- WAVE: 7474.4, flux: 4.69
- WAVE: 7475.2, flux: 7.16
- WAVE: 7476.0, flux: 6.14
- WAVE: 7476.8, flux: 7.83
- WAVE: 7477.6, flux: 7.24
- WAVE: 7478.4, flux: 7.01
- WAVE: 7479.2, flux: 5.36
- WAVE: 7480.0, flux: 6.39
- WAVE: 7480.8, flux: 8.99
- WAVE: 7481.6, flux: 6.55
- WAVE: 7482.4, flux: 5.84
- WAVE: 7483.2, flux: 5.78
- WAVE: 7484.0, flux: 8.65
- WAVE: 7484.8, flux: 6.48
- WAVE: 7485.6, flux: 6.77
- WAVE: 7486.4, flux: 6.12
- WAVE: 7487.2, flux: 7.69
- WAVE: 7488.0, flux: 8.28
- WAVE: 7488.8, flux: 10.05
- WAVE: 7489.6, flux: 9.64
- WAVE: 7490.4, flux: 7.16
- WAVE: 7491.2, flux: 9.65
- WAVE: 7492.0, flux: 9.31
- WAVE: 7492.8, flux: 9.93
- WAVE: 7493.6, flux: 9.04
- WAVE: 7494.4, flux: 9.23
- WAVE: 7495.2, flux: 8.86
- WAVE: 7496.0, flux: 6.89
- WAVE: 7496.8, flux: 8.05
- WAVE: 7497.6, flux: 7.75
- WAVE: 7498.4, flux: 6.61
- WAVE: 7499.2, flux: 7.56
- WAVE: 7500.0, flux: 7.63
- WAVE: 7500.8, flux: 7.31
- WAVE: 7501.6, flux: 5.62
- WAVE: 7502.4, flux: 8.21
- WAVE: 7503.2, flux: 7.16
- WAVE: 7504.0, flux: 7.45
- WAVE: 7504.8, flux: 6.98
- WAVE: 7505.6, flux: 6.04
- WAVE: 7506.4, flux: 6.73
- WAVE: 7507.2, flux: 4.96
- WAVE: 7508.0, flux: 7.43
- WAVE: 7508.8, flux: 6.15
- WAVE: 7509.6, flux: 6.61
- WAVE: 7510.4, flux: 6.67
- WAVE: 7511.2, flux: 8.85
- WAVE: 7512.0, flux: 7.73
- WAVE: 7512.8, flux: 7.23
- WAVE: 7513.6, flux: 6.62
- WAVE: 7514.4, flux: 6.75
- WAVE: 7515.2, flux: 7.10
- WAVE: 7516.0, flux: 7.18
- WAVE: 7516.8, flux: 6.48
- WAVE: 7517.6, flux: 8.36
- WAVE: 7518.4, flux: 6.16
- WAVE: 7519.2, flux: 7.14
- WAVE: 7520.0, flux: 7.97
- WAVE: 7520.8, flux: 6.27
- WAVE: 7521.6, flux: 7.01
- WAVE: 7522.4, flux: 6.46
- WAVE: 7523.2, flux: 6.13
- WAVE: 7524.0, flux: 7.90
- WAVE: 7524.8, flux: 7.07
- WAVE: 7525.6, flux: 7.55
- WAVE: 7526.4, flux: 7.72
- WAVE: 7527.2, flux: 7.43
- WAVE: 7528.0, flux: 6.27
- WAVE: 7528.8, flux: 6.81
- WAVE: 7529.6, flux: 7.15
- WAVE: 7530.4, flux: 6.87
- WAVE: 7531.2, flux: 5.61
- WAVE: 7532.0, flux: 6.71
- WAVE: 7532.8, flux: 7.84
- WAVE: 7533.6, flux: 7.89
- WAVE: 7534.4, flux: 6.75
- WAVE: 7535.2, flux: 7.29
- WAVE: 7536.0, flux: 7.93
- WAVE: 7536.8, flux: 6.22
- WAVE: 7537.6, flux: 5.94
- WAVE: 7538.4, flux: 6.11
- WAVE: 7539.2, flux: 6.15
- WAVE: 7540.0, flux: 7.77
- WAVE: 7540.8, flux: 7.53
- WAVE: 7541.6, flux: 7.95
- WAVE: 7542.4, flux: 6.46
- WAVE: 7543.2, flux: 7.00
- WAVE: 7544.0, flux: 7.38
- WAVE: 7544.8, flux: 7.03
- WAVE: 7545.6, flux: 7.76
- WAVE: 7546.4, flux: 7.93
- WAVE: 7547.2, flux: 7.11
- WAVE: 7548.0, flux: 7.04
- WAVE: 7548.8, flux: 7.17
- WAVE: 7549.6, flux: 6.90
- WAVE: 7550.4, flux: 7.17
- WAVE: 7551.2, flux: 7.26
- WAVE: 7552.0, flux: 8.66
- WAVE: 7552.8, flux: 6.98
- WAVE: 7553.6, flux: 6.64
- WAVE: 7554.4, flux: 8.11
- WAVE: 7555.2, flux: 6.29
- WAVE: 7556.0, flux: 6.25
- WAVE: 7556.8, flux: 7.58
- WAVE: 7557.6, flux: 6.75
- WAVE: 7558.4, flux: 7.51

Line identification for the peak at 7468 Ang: H-alpha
